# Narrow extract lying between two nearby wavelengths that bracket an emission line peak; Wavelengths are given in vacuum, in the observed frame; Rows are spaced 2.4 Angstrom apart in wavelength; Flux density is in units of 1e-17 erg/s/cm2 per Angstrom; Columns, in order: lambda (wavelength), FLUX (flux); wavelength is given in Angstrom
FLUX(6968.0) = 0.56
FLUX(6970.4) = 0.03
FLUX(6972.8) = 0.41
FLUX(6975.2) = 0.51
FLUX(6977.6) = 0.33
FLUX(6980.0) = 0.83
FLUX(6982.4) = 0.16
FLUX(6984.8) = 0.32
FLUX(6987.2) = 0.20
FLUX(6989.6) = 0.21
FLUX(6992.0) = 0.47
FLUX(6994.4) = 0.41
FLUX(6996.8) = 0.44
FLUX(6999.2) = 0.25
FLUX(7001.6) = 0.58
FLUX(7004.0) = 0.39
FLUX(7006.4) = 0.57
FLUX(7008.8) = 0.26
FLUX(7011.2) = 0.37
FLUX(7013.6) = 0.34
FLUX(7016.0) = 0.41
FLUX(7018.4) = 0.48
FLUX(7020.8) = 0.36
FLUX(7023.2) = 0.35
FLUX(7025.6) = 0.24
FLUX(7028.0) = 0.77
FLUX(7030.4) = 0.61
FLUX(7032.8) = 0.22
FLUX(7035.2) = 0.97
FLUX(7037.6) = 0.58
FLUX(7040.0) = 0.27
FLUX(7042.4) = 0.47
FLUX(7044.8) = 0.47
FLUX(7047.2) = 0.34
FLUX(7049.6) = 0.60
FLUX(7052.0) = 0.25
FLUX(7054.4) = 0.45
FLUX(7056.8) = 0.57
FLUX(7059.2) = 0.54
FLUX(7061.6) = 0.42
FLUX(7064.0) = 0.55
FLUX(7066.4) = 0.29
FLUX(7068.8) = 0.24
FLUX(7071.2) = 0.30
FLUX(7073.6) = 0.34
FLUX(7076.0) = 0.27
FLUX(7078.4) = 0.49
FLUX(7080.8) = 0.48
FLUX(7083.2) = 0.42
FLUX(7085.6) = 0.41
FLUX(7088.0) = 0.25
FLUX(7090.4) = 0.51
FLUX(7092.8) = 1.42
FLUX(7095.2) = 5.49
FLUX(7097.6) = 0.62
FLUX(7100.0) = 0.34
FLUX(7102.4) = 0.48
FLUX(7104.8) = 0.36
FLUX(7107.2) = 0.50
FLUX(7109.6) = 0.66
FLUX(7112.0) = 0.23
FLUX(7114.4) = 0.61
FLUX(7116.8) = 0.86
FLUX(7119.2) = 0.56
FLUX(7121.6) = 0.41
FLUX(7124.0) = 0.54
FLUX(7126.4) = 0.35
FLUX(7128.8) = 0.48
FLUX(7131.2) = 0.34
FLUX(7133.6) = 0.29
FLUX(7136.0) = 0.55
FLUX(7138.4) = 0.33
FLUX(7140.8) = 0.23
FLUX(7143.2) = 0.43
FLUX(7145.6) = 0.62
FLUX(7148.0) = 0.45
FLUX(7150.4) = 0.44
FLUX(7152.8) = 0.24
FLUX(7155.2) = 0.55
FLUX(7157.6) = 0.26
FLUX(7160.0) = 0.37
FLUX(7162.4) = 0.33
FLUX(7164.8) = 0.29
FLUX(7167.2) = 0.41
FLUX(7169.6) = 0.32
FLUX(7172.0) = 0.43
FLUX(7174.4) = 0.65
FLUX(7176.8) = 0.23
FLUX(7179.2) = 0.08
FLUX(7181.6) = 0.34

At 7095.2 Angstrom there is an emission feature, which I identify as H-alpha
